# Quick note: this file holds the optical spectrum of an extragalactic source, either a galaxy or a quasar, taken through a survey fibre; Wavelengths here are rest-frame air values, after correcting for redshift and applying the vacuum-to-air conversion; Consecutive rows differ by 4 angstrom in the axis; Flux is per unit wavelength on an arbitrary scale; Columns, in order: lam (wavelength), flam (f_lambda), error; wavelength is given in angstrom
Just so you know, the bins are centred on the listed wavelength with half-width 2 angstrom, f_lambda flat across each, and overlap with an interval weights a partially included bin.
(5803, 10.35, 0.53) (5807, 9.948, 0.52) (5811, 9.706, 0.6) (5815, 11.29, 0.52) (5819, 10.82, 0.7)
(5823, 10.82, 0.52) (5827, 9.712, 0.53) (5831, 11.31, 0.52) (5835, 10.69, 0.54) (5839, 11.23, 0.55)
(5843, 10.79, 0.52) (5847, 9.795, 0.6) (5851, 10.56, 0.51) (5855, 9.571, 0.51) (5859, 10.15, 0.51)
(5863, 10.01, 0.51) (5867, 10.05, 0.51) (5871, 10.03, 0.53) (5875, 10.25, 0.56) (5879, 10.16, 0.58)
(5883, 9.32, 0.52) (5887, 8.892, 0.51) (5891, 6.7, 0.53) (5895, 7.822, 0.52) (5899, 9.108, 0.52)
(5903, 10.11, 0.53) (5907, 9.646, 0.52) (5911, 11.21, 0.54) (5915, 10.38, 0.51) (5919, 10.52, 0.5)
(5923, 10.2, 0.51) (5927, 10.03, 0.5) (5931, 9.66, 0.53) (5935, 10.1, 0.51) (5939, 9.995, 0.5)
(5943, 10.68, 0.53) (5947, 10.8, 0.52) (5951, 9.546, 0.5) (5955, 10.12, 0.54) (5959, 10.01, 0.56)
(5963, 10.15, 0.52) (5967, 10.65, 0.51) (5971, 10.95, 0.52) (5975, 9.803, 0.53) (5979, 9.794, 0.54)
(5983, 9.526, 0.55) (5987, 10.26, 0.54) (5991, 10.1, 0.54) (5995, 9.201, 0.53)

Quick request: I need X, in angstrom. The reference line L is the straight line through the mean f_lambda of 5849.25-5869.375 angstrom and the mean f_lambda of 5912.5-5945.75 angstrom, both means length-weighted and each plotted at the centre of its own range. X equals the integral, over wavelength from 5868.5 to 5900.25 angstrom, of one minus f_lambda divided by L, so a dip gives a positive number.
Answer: 3.35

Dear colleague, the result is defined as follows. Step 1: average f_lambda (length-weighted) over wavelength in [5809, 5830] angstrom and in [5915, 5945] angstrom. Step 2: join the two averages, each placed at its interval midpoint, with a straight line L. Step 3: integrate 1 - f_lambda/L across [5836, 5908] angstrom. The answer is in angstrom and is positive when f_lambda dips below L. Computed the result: 4.63 angstrom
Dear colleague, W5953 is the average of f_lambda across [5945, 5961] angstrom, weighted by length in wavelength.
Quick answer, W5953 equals 10.1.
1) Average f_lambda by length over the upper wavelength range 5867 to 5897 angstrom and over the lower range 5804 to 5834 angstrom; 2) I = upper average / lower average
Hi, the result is 0.86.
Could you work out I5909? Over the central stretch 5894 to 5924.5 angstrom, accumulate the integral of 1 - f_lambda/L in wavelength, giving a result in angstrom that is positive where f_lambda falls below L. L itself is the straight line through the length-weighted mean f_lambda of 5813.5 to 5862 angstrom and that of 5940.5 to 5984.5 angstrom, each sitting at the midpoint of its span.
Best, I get 1.2 angstrom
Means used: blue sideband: 10.5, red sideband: 10.2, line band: 9.94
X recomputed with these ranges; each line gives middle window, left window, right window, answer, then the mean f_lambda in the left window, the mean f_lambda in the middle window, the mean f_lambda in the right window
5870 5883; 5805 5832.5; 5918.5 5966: 0.4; 10.5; 10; 10.1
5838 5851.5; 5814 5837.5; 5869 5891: -0.3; 10.8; 10.6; 9.45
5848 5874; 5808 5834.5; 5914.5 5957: 1.0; 10.6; 10.1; 10.2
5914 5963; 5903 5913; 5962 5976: 1.1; 10.4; 10.2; 10.4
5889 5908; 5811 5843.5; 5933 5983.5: 3.3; 10.8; 8.63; 10.2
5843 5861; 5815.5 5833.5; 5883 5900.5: -0.7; 10.7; 10.1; 8.24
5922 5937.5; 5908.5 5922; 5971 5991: 0.7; 10.6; 9.98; 9.98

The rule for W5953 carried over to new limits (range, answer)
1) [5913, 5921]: 10.4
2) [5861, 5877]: 10.1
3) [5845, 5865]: 10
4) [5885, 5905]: 8.53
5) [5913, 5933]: 10.2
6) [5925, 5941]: 9.95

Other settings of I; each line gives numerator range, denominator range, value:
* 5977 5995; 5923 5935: 0.99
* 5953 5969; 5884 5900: 1.26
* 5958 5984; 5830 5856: 0.96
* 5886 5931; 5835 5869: 0.93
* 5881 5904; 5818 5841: 0.80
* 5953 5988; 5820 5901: 1.03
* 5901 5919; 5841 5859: 1.02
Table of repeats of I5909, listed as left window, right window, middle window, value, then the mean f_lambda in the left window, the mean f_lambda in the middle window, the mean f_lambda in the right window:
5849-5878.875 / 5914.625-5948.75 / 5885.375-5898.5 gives 2.9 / 10.1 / 7.92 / 10.3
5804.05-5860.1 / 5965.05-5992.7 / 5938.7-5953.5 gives -0.1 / 10.5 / 10.3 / 10.2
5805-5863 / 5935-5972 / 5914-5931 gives 0.2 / 10.4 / 10.2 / 10.3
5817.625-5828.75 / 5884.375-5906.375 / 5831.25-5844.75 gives -1.2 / 10.4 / 11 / 8.62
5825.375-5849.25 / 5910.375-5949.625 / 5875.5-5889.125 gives 1.2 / 10.6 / 9.52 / 10.3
